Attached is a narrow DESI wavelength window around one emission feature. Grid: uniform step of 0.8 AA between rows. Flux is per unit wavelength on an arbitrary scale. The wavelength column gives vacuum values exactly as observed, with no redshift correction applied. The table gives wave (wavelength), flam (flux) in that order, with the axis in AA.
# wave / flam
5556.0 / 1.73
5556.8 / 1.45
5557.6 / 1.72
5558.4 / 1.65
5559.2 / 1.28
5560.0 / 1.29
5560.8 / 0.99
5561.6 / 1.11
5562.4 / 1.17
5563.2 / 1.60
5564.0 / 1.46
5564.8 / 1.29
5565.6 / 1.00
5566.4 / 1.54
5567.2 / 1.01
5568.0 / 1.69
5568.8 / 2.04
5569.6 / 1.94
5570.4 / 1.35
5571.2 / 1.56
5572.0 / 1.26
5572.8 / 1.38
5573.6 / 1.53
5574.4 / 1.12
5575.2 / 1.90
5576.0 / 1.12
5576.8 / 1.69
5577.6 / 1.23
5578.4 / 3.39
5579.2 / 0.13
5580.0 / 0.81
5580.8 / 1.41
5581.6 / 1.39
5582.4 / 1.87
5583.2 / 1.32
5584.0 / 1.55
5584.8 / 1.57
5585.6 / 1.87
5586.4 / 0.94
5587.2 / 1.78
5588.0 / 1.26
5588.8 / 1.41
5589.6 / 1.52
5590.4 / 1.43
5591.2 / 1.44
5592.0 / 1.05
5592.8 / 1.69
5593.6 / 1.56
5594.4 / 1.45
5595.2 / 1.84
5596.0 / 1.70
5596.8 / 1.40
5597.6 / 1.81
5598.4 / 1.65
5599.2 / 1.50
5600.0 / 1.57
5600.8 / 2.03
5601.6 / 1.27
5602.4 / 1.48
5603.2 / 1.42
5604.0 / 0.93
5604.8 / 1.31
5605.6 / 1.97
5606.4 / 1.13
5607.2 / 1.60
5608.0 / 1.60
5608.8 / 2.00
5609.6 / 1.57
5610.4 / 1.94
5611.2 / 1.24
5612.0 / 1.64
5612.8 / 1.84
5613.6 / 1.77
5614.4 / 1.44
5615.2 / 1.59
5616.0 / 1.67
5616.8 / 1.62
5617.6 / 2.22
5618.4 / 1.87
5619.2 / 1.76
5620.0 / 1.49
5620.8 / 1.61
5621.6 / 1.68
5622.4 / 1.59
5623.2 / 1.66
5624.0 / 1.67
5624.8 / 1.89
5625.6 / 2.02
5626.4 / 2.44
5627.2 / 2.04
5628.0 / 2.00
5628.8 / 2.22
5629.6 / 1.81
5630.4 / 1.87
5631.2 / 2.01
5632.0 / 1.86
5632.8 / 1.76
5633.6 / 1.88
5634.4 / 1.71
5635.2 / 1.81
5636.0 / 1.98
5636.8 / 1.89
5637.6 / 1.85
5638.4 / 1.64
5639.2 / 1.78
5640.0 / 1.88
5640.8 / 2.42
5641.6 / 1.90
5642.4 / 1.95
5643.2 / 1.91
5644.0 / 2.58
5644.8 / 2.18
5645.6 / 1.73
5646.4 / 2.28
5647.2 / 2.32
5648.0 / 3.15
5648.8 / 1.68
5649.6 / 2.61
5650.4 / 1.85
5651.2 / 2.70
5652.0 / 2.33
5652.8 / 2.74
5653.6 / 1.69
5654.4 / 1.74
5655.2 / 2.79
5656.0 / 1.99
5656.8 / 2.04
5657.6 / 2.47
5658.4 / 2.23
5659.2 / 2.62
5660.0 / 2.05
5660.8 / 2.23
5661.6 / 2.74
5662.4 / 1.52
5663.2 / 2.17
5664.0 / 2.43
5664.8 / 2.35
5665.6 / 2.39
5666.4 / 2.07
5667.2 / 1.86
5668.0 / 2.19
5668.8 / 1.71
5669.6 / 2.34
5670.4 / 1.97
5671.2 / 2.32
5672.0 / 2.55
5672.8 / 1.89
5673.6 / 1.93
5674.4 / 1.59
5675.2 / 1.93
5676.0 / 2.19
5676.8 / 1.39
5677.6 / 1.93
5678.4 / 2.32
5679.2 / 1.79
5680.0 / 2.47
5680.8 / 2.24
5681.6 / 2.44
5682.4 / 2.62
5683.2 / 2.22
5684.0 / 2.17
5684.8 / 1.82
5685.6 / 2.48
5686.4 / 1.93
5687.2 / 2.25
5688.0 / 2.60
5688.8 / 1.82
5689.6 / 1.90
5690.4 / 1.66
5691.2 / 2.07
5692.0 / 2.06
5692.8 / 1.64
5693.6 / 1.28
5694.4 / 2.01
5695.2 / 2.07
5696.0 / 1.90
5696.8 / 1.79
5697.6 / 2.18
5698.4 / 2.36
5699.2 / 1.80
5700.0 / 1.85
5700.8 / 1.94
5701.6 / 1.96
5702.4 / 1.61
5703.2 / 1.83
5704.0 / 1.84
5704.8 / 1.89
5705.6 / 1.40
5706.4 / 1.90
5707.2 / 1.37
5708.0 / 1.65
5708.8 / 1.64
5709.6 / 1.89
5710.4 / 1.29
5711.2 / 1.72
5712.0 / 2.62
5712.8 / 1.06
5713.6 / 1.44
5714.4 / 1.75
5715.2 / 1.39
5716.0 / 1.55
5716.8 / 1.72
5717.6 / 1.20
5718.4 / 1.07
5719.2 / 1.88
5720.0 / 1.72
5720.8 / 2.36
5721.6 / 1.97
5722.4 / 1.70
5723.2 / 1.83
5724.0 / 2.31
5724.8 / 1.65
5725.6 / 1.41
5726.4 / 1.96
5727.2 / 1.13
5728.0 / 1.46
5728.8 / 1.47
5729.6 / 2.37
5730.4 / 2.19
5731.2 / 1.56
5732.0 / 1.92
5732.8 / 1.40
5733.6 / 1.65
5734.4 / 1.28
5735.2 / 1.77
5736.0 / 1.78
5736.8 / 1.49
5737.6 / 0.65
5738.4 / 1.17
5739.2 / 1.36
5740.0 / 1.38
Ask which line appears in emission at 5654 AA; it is Mg II 2798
